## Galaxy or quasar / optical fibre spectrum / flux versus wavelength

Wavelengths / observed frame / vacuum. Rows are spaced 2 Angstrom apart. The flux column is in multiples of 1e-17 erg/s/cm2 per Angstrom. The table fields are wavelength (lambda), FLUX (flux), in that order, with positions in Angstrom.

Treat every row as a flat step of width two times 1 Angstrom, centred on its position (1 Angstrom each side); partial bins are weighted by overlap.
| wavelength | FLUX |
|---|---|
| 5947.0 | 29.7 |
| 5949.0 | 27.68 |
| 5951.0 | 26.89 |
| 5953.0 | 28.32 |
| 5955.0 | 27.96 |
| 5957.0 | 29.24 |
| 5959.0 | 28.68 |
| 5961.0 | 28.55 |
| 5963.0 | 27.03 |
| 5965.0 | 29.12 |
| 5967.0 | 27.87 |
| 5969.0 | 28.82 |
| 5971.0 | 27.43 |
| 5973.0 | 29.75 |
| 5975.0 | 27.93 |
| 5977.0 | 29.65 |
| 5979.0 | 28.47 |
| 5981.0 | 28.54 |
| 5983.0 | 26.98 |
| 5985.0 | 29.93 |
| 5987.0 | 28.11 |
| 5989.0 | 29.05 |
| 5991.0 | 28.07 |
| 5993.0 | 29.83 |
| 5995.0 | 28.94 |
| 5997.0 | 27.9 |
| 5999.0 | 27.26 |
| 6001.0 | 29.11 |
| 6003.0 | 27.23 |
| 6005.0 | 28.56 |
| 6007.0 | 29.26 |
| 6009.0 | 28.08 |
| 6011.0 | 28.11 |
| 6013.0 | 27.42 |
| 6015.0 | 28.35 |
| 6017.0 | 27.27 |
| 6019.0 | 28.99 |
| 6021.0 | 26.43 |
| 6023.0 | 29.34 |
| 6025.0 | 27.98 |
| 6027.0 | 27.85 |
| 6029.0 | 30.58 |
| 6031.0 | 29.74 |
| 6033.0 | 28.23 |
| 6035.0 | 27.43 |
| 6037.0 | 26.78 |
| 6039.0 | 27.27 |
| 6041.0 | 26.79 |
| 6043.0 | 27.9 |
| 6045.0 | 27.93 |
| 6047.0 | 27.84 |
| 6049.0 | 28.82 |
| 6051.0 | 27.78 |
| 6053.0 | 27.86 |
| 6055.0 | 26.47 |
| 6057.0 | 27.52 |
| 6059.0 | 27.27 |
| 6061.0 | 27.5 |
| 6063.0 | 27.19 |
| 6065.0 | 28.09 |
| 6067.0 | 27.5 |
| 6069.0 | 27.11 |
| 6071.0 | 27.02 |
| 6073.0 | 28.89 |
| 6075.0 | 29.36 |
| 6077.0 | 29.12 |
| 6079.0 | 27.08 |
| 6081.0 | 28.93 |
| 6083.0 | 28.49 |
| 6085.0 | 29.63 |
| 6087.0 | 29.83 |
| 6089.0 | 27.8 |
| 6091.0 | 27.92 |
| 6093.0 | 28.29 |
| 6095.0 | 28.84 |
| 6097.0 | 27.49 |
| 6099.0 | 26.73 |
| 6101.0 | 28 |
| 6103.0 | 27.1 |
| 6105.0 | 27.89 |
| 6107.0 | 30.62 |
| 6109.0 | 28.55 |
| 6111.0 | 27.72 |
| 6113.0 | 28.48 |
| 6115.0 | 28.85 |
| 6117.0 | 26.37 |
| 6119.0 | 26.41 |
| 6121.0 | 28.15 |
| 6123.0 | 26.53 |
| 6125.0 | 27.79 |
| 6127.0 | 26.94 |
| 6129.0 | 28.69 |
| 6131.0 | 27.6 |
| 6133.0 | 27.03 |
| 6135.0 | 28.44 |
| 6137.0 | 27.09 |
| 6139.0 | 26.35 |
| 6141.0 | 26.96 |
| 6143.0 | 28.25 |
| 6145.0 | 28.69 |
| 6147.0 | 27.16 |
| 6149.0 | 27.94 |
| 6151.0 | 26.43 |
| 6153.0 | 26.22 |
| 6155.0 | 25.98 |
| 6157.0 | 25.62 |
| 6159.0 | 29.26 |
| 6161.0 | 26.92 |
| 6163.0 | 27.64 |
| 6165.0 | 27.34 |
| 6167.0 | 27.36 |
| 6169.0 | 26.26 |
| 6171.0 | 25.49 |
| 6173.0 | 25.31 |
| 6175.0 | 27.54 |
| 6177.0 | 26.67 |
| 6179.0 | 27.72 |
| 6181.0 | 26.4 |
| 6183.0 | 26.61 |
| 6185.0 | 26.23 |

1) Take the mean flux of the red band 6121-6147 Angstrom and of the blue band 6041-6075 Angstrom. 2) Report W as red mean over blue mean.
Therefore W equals 0.99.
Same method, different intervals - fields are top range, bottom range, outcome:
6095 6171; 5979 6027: 0.97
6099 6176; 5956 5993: 0.96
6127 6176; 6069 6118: 0.96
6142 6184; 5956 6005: 0.95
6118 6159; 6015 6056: 0.97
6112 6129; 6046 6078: 0.99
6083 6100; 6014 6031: 1.00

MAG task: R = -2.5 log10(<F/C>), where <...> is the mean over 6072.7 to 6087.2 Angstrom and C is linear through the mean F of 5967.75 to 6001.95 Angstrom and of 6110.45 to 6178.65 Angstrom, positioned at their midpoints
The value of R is -0.04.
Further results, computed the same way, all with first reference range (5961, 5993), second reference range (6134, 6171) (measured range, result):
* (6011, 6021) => 0.013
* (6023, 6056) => 0.001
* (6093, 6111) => -0.023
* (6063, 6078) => -0.012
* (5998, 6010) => 0.002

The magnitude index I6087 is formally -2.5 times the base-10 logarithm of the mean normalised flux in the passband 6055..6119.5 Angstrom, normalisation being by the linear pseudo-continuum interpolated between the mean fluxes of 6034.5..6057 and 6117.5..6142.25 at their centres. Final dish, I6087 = -0.024 mag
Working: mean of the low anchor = 27.5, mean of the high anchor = 27.3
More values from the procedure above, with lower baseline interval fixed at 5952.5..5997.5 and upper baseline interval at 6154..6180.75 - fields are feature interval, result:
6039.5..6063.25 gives 0.01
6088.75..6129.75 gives -0.02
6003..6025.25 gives 0.00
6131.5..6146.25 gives -0.02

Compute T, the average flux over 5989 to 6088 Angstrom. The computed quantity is 28.1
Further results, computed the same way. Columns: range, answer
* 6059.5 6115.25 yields 28.2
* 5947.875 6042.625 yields 28.3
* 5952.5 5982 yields 28.5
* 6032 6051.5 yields 27.7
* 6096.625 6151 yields 27.7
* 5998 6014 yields 28.1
